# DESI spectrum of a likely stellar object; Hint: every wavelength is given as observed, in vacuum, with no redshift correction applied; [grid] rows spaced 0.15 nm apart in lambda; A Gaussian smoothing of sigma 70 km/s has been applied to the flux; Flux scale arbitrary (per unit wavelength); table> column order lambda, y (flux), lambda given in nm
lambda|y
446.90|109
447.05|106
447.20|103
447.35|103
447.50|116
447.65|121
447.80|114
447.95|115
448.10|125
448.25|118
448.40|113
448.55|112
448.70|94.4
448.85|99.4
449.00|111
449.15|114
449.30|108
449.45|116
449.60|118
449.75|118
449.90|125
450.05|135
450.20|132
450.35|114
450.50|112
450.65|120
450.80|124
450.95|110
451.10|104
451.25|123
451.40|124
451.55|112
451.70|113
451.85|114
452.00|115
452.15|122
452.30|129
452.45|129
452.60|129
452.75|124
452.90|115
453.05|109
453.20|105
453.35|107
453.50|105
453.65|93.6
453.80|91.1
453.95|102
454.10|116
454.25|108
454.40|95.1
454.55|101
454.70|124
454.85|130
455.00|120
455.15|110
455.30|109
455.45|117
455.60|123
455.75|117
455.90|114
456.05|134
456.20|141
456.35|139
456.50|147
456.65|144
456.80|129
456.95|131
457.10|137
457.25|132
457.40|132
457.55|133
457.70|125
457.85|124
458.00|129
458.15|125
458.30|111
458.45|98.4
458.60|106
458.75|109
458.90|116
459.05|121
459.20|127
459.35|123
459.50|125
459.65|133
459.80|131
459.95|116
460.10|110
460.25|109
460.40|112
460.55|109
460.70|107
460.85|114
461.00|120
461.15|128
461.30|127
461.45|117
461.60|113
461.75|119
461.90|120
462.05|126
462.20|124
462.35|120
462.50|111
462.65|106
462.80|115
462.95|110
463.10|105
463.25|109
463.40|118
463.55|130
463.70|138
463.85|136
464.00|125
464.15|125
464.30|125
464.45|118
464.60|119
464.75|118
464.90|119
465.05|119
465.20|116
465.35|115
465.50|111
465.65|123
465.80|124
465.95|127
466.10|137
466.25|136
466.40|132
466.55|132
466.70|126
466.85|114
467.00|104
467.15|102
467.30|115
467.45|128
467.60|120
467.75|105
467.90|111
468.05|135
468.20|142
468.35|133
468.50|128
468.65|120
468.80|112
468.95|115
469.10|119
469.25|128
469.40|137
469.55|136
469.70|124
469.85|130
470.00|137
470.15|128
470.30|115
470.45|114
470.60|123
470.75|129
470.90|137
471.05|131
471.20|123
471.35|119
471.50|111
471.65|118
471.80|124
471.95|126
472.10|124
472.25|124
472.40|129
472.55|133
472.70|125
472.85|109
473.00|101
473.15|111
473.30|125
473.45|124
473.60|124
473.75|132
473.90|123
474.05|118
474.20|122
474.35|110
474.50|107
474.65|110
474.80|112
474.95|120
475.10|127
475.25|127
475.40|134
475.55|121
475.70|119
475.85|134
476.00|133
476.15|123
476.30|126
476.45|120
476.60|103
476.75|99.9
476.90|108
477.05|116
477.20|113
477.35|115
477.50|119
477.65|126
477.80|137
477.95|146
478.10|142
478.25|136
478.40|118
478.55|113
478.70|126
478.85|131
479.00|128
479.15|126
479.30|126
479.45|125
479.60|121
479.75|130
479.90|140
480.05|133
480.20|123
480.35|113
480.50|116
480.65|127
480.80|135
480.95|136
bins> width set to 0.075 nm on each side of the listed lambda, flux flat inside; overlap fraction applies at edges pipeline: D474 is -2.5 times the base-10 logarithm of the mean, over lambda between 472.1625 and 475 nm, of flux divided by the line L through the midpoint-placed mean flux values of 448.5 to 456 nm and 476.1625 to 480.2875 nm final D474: 0.03 mag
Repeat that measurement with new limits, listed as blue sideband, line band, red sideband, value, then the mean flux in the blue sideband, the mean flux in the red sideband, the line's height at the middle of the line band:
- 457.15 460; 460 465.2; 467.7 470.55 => 0.04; 122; 125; 123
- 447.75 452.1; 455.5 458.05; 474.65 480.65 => -0.12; 116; 124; 118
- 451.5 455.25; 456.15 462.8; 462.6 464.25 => -0.05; 113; 120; 117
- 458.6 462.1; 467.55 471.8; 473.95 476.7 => -0.04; 118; 120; 120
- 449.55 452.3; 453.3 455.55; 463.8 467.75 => 0.10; 119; 121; 119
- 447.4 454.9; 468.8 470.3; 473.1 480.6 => -0.06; 114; 123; 120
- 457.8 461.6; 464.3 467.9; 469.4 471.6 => 0.02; 118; 126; 123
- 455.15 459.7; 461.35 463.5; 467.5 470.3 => 0.09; 125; 125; 125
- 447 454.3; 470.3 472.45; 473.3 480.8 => -0.02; 114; 123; 121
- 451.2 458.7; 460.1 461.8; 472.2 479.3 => 0.04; 119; 122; 120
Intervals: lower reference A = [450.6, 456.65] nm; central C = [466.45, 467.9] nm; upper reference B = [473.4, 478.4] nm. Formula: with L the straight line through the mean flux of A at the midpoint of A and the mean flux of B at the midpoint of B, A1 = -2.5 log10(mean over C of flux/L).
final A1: 0.03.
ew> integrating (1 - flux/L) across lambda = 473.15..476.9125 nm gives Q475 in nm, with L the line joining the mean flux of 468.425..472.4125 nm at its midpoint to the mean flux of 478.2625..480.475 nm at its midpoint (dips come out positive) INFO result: 0.14 nm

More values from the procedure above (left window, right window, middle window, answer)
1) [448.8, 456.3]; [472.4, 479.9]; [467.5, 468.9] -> -0.03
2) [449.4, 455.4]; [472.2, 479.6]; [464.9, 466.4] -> -0.06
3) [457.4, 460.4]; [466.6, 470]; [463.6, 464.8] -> -0.04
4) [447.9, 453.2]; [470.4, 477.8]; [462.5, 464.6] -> -0.01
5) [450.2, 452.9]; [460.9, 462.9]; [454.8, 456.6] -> -0.10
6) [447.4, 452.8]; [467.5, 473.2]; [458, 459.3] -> 0.05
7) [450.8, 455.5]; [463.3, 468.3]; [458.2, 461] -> 0.06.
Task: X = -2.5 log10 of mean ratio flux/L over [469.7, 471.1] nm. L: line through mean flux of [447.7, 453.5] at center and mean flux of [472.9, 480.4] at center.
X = -0.05 mag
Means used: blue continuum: 116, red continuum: 122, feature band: 127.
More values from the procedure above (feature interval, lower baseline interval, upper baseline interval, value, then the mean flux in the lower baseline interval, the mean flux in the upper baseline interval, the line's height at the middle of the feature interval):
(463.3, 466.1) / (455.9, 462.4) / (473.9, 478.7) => -0.003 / 123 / 121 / 122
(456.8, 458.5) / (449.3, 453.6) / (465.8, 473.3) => -0.055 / 118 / 123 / 120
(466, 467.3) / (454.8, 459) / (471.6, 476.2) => 0.002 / 124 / 122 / 123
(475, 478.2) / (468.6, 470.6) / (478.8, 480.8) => 0.020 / 124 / 126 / 126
